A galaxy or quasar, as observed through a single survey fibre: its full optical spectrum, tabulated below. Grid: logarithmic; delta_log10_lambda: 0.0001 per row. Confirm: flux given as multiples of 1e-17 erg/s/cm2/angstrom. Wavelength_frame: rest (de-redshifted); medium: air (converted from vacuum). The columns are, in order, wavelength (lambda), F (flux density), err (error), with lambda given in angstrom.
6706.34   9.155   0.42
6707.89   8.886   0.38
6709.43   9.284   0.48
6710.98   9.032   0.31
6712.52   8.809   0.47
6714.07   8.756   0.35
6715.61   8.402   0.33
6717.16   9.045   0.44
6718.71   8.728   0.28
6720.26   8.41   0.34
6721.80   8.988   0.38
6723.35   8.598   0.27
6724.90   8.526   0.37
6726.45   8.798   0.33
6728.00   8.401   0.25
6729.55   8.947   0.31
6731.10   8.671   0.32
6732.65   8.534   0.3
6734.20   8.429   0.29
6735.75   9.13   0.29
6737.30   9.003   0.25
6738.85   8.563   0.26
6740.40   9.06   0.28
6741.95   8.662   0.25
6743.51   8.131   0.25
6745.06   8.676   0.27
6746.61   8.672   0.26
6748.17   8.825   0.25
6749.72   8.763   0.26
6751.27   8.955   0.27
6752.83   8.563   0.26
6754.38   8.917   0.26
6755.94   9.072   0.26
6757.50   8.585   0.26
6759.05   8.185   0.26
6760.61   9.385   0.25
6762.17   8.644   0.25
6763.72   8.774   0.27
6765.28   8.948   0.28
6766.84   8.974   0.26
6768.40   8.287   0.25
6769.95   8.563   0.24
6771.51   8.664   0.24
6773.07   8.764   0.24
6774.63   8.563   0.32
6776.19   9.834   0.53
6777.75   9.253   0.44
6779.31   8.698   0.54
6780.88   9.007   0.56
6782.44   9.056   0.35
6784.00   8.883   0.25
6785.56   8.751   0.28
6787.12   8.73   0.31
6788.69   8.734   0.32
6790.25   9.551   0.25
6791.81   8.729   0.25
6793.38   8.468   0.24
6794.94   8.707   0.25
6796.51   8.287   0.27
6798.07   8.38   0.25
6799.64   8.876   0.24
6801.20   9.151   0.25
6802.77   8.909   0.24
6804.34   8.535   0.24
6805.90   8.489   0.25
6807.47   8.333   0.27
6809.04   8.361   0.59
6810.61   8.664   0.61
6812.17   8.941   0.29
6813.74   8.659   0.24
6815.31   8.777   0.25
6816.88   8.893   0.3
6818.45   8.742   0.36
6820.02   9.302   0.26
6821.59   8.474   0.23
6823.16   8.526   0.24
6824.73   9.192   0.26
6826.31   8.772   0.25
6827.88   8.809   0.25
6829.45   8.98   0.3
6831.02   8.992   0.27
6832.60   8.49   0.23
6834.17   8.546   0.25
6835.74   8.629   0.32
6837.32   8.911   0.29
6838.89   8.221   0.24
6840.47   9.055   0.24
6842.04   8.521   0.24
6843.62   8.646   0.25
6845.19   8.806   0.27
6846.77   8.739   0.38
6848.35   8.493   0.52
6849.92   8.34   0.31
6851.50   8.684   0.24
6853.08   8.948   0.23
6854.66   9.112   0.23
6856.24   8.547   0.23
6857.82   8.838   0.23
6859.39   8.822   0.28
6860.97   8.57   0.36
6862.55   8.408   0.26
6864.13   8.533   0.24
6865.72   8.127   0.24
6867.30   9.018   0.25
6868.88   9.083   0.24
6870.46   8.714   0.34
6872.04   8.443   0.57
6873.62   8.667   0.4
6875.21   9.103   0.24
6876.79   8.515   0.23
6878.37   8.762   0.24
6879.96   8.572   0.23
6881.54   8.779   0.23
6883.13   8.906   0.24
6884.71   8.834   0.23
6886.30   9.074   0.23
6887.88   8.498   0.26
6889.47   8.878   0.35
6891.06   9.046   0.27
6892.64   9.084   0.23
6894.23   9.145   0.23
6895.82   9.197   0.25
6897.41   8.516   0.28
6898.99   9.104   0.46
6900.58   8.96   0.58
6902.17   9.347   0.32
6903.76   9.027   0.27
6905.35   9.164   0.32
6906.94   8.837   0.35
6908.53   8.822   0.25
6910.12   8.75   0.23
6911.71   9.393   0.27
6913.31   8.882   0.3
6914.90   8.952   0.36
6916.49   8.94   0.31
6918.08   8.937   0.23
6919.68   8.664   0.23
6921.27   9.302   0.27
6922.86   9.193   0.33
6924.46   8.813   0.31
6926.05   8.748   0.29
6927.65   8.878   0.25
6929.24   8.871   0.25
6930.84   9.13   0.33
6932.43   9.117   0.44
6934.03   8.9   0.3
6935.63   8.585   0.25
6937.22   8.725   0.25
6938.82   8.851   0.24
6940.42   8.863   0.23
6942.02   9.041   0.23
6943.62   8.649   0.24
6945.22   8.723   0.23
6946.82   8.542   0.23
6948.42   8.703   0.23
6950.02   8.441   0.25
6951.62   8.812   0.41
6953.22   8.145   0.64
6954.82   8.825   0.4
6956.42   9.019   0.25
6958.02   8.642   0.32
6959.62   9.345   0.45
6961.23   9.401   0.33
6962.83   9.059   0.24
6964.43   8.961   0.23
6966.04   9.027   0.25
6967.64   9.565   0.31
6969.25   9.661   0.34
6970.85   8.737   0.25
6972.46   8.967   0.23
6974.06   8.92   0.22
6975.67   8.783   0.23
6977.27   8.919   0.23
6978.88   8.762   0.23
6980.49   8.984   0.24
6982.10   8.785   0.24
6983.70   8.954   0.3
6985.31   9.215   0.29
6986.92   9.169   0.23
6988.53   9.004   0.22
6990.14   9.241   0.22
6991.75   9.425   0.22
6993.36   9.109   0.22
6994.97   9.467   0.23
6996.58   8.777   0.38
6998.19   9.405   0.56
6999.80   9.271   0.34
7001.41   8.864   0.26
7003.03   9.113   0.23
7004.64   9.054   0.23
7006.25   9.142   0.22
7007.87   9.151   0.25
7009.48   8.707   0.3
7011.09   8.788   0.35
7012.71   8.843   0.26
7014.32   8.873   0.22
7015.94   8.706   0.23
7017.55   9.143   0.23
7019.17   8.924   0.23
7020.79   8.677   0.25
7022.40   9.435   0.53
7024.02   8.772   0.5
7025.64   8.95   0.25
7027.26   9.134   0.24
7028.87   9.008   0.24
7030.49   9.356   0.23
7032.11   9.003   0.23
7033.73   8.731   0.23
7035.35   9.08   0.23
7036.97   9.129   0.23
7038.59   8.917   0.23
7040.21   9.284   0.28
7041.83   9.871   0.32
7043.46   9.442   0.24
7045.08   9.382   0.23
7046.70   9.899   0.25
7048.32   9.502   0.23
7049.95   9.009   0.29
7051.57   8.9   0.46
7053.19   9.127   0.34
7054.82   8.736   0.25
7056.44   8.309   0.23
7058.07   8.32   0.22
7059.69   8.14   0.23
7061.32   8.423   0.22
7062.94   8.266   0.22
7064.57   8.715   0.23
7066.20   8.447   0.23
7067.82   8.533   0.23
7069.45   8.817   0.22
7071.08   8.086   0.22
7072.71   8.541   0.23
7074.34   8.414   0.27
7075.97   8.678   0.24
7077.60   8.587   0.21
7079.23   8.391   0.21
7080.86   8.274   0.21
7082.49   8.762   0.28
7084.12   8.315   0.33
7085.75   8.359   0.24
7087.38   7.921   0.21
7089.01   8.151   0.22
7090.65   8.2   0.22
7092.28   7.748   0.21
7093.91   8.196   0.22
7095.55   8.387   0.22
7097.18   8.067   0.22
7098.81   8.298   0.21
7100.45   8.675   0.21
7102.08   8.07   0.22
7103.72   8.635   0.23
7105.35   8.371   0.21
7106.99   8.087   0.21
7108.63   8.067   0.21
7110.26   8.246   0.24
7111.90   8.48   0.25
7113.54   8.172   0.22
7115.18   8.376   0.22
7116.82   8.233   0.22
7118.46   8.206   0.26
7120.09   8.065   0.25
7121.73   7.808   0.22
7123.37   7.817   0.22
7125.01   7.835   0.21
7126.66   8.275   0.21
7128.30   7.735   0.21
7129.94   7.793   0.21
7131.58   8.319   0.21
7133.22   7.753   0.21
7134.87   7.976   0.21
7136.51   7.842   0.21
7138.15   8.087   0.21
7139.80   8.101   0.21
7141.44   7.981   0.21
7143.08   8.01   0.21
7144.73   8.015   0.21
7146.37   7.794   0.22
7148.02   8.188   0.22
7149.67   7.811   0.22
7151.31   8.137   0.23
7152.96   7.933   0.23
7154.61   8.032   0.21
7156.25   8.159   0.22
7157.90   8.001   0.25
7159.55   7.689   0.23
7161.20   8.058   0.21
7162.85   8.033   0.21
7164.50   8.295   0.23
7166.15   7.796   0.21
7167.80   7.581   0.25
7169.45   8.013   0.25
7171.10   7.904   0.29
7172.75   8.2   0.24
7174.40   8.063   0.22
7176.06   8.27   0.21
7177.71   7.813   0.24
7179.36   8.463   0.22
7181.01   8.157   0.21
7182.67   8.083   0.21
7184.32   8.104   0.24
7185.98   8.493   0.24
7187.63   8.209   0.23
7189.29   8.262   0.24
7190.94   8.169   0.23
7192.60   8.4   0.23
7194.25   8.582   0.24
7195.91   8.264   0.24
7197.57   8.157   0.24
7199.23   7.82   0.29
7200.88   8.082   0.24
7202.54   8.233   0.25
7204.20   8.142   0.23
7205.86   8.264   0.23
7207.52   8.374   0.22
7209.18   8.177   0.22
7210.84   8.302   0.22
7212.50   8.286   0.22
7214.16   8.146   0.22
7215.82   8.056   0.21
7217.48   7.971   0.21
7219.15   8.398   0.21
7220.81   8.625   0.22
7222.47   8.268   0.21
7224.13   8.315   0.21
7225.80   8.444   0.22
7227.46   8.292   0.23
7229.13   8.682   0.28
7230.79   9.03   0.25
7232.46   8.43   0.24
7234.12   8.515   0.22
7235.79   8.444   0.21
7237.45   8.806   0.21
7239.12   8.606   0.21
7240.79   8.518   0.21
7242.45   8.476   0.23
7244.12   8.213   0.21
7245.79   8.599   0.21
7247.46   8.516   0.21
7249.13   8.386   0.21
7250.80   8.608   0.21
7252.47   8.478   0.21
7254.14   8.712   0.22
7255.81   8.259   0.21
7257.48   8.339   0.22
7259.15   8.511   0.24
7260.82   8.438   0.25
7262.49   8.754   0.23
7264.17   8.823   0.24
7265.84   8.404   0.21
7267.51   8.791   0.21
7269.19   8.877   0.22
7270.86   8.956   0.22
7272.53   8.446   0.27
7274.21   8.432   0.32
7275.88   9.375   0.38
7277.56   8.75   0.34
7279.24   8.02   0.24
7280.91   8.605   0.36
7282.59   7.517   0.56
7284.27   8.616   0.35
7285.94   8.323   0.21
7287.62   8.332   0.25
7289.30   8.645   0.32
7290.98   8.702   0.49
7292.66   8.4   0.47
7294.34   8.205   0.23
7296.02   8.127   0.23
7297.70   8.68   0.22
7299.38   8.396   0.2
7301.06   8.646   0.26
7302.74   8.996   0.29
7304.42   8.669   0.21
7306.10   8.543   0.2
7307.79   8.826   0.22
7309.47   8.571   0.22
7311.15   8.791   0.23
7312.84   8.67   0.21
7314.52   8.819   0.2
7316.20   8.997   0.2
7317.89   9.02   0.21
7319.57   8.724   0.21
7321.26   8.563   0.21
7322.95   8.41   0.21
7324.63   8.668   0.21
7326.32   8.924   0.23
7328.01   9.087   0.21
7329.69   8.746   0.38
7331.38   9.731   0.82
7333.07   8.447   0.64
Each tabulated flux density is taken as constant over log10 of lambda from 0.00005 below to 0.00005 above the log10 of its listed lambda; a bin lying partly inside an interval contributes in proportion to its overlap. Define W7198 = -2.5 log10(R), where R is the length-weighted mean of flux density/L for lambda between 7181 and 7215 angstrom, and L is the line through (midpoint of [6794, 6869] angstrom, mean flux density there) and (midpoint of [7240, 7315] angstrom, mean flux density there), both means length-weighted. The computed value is 0.05 mag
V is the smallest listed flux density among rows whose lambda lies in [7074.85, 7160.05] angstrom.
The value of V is 7.689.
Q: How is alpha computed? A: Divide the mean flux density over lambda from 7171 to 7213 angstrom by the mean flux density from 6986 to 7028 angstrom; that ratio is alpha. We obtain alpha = 0.91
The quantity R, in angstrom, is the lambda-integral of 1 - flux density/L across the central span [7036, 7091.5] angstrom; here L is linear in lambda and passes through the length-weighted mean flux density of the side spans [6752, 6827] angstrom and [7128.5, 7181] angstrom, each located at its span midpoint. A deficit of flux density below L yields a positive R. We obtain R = -3.4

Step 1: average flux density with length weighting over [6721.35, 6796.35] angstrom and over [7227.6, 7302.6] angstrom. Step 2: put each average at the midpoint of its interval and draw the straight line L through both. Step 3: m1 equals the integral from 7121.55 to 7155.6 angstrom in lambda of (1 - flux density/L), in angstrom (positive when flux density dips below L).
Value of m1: 2.5 angstrom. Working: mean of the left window 8.78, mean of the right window 8.53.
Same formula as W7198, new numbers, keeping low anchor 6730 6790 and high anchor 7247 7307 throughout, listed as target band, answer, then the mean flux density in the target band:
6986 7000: -0.064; 9.21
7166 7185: 0.070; 8.05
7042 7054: -0.085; 9.35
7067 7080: 0.017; 8.51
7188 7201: 0.045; 8.23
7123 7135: 0.089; 7.93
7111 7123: 0.057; 8.18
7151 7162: 0.079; 7.99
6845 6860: 0.002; 8.73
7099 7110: 0.040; 8.31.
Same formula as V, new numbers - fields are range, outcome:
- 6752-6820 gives 8.185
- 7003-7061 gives 8.14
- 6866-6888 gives 8.443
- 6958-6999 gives 8.642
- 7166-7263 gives 7.581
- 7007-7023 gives 8.677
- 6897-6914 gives 8.516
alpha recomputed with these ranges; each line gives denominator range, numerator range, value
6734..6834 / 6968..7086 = 1.02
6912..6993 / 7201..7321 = 0.95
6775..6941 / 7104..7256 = 0.93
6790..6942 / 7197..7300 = 0.96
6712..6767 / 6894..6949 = 1.02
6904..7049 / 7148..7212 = 0.90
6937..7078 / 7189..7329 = 0.95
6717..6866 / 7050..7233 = 0.94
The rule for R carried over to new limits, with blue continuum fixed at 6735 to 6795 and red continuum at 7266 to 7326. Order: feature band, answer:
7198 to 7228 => 1.4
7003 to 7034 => -0.9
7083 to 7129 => 2.7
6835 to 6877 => 0.4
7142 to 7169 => 2.1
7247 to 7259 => 0.2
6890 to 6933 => -1.2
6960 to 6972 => -0.6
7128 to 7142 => 1.1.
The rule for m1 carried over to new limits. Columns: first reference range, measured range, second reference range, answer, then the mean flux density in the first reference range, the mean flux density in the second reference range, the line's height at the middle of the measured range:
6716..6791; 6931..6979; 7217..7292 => -1.2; 8.79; 8.52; 8.68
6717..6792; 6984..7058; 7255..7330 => -3.3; 8.79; 8.61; 8.7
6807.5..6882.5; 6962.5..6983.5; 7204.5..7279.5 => -0.9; 8.71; 8.49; 8.64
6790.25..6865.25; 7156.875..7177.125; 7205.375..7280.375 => 1.3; 8.7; 8.49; 8.53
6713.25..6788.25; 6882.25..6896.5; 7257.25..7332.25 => -0.4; 8.77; 8.64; 8.73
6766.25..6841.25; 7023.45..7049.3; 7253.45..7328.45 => -1.6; 8.77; 8.61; 8.69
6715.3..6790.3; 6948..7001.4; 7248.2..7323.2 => -2.0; 8.78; 8.58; 8.7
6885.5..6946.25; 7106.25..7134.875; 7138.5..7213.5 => 0.7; 8.93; 8.11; 8.28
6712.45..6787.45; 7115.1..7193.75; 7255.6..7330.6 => 5.5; 8.77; 8.61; 8.65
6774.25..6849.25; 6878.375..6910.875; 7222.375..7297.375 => -0.7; 8.77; 8.51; 8.72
